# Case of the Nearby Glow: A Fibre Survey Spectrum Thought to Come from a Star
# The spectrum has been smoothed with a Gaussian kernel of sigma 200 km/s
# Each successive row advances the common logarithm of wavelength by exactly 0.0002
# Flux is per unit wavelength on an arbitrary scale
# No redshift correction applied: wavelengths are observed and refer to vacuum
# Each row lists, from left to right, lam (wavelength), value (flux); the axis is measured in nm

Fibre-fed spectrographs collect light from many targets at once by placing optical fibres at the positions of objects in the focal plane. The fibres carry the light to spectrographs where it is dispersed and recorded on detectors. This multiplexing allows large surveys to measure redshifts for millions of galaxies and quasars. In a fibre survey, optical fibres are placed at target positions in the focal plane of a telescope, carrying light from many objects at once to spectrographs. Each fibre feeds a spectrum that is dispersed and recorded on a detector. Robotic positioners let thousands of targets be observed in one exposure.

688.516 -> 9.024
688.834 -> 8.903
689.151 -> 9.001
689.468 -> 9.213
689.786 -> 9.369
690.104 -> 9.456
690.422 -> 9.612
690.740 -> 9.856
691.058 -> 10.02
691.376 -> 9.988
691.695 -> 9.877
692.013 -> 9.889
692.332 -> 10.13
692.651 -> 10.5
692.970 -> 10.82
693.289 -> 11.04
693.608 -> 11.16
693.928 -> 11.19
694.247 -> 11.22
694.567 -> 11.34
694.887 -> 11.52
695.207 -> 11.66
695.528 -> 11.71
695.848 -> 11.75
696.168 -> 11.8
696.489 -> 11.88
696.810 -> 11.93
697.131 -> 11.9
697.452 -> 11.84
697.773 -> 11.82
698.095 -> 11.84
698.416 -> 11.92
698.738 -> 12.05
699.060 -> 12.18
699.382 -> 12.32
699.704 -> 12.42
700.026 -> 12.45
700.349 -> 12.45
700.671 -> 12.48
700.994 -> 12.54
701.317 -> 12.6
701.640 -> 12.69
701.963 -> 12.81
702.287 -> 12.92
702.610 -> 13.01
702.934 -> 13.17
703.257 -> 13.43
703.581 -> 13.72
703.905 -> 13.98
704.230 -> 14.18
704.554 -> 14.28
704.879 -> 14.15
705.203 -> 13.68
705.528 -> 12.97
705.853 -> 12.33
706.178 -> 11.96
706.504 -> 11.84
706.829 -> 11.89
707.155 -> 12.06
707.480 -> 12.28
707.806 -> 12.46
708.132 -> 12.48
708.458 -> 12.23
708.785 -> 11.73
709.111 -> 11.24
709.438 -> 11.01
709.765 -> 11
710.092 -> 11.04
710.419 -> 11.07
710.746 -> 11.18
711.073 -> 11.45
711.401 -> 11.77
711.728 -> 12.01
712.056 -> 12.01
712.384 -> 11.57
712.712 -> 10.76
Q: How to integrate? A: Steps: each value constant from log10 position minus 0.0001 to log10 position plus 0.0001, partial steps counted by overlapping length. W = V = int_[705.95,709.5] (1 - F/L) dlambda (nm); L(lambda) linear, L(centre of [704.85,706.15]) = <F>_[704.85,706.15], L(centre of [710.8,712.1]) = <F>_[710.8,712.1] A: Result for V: 0.17 nm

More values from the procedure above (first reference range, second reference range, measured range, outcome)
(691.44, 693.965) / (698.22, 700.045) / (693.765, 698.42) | -0.11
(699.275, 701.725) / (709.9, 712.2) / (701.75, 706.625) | -0.44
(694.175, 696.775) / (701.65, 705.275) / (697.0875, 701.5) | 0.12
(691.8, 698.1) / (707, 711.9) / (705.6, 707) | -0.06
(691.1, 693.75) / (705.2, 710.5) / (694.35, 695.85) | -0.13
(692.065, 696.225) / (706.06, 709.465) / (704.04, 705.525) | -0.27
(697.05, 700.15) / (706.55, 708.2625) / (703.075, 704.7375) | -0.24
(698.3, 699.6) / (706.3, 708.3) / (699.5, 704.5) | -0.36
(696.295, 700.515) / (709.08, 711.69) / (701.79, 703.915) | -0.27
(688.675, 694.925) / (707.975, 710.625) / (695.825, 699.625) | -0.48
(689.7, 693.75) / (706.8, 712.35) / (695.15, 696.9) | -0.21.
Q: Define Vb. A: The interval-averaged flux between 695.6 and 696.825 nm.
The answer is 11.8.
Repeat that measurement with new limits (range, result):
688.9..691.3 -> 9.5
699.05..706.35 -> 13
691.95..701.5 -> 11.7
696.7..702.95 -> 12.4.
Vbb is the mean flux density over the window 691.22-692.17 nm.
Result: 9.92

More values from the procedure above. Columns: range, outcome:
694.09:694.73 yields 11.3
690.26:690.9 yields 9.73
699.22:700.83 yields 12.4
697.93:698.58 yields 11.9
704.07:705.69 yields 13.9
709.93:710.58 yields 11.1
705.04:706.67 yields 12.6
